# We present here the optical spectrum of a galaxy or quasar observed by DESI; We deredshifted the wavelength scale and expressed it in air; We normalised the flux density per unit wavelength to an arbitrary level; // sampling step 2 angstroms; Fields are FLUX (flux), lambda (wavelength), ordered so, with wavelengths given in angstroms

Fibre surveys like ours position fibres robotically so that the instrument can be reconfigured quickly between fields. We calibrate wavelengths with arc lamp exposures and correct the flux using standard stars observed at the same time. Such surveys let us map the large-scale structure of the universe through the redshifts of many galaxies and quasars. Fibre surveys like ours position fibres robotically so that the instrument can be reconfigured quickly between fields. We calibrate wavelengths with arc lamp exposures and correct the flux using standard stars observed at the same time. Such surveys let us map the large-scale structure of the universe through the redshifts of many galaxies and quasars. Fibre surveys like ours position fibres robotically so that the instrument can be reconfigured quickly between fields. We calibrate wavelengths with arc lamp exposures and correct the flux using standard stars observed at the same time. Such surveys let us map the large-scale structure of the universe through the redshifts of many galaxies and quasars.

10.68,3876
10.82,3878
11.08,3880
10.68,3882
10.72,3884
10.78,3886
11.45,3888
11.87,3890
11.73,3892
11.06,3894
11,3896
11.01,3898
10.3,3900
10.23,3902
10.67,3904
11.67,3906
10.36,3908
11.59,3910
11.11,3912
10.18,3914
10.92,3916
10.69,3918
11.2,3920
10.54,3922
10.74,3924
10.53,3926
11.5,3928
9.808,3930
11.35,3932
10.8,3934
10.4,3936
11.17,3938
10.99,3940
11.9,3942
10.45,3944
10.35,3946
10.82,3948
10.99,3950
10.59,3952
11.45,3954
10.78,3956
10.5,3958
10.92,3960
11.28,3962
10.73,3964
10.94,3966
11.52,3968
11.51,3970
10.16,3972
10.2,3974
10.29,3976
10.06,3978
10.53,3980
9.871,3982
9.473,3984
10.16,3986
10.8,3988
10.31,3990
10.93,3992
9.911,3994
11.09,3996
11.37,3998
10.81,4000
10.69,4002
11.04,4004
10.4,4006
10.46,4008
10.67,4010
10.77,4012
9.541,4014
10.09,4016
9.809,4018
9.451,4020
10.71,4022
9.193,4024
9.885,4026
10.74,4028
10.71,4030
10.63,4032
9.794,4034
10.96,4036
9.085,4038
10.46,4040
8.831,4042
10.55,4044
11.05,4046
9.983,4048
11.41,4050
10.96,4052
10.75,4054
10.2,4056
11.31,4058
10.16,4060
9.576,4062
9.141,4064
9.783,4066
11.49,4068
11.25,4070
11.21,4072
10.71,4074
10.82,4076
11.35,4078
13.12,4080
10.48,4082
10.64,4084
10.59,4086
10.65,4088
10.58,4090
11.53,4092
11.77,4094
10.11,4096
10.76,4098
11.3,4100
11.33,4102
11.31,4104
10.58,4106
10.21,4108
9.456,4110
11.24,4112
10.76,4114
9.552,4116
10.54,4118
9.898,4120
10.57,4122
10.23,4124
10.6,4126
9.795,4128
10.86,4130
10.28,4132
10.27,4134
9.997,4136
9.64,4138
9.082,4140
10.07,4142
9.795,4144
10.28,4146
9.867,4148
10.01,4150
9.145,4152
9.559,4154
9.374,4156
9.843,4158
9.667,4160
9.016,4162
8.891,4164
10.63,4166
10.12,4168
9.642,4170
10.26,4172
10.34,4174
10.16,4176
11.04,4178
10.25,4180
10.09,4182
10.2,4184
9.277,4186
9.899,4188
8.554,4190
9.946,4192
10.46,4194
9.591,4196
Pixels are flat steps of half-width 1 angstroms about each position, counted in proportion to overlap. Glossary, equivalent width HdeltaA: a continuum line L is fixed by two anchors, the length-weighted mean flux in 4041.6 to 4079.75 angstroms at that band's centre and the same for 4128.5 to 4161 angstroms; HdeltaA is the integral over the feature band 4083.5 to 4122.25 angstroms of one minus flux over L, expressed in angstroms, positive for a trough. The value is -1.6 angstroms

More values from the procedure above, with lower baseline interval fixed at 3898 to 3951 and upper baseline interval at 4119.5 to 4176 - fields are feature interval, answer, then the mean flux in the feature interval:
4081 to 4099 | -1.1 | 10.8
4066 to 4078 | -0.9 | 11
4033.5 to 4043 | 0.5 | 9.83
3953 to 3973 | -0.6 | 11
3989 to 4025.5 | 0.3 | 10.4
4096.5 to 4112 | -1.0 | 10.7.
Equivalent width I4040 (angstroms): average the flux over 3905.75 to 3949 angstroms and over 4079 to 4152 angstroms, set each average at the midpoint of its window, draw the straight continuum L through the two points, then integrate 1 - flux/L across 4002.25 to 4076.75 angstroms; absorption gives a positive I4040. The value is 1.81 angstroms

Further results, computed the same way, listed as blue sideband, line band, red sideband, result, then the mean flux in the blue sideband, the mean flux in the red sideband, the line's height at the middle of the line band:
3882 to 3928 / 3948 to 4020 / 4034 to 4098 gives 1.4 angstroms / 10.9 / 10.6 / 10.8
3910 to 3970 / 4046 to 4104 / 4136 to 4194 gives -3.3 angstroms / 10.9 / 9.82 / 10.2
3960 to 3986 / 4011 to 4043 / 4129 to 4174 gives 0.9 angstroms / 10.5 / 9.84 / 10.3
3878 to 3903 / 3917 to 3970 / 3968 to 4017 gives -0.8 angstroms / 11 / 10.5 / 10.7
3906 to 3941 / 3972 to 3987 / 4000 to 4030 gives 0.6 angstroms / 10.8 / 10.3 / 10.5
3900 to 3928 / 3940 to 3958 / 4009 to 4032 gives -0.5 angstroms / 10.8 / 10.2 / 10.6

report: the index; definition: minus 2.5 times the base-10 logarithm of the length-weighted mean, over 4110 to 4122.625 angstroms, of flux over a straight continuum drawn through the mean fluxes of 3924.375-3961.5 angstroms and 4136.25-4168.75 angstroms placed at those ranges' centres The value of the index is -0.05 mag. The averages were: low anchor 10.9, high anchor 9.69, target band 10.3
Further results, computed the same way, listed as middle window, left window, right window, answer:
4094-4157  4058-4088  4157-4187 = 0.011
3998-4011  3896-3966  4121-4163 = -0.022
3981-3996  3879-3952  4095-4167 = 0.039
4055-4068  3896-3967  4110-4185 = 0.023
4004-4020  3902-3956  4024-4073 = 0.030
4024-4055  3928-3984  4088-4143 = 0.026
